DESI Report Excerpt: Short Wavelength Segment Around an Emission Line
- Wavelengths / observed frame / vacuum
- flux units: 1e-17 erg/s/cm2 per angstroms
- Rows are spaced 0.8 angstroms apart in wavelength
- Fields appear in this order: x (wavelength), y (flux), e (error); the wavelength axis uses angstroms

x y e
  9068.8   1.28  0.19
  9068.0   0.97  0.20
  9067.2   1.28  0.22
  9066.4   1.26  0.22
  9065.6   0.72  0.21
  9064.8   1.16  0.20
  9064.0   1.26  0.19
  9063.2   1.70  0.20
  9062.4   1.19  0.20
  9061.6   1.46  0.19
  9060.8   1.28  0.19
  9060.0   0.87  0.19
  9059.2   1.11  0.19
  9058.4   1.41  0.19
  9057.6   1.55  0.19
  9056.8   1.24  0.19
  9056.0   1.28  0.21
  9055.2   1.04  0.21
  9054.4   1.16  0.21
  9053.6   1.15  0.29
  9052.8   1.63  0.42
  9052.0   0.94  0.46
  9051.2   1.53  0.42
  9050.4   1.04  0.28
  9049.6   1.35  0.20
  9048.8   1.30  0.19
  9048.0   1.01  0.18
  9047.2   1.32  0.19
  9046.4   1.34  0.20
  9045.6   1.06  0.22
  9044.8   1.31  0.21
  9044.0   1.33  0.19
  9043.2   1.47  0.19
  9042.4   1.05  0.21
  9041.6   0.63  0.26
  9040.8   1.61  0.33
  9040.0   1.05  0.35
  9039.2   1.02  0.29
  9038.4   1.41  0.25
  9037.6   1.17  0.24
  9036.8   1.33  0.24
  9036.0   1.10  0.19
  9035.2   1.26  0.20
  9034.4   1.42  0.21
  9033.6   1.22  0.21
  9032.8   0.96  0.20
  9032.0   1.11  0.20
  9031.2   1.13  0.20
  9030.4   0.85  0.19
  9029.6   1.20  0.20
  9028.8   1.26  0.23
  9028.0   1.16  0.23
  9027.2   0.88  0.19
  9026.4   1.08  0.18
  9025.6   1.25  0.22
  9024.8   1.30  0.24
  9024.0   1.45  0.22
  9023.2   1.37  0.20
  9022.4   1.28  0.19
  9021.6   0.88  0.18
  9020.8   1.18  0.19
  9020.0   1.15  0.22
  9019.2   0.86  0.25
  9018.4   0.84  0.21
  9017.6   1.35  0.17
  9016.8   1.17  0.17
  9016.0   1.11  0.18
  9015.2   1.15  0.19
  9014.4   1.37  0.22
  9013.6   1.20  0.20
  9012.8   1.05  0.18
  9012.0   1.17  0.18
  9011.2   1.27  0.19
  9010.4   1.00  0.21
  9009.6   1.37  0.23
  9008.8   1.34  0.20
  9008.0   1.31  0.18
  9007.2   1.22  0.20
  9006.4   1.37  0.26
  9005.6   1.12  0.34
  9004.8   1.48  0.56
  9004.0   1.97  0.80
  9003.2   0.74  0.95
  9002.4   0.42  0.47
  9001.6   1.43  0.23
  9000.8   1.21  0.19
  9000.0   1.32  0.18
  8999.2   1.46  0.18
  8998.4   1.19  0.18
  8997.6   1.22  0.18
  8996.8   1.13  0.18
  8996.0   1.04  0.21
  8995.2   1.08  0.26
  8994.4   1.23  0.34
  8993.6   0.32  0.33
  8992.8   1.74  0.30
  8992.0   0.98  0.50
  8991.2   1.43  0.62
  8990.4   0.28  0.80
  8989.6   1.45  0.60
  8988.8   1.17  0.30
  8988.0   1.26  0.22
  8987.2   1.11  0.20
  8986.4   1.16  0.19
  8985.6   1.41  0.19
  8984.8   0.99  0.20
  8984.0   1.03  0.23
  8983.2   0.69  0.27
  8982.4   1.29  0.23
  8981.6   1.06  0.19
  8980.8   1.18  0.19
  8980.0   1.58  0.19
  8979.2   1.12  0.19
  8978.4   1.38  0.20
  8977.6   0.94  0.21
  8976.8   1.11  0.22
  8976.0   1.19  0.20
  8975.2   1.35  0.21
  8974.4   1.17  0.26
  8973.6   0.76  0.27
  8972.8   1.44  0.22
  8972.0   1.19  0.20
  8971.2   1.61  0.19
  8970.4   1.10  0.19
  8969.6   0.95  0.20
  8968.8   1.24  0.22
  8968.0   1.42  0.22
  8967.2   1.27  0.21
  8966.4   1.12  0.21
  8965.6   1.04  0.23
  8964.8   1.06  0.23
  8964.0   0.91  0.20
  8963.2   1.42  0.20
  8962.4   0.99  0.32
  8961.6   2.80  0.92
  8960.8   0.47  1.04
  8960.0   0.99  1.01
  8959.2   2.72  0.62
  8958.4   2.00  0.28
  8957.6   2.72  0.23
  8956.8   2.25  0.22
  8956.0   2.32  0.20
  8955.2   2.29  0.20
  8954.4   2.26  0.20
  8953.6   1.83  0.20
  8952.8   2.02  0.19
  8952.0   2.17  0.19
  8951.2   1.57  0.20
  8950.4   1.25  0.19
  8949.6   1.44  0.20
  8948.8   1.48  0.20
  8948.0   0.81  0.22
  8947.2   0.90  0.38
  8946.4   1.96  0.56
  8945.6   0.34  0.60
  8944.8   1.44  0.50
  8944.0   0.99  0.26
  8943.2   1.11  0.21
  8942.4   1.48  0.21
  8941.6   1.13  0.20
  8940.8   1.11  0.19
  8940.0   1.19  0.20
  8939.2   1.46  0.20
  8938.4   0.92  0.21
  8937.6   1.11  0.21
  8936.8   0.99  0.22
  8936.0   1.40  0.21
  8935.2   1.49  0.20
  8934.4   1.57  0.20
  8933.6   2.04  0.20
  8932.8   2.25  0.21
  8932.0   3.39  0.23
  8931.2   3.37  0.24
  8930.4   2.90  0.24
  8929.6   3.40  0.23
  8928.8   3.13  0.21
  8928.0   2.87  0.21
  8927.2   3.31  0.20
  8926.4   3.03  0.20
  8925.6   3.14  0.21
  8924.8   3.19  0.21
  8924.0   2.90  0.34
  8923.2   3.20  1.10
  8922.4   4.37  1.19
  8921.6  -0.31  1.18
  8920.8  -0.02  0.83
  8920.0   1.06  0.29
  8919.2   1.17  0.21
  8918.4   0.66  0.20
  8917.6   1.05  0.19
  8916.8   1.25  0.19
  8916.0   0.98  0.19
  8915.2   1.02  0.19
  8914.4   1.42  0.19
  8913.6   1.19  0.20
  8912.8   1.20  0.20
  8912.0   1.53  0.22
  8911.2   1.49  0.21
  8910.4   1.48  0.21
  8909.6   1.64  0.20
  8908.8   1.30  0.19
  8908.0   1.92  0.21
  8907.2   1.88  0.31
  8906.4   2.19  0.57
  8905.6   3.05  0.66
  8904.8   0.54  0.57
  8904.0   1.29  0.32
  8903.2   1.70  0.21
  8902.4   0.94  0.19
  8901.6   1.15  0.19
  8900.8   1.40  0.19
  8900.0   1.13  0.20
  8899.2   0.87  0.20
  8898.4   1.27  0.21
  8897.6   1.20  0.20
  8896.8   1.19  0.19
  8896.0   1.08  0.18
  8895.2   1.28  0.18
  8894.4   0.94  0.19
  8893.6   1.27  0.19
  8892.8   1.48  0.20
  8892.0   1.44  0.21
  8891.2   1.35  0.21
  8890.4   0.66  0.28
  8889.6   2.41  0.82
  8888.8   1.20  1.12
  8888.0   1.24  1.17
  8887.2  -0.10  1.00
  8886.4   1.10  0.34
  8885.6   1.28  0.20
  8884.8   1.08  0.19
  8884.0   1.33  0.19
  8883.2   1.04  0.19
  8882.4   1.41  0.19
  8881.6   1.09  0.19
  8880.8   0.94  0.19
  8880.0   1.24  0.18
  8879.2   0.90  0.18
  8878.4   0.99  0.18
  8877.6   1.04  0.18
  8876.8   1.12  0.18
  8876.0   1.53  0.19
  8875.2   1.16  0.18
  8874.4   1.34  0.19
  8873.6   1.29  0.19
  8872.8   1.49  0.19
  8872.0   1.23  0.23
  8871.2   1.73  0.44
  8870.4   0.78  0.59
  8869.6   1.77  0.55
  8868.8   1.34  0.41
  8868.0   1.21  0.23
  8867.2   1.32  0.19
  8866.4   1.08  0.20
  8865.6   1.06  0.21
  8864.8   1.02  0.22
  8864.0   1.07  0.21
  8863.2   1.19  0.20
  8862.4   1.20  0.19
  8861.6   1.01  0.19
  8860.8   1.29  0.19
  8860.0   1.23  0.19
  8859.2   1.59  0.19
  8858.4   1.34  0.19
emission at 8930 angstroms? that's H-alpha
